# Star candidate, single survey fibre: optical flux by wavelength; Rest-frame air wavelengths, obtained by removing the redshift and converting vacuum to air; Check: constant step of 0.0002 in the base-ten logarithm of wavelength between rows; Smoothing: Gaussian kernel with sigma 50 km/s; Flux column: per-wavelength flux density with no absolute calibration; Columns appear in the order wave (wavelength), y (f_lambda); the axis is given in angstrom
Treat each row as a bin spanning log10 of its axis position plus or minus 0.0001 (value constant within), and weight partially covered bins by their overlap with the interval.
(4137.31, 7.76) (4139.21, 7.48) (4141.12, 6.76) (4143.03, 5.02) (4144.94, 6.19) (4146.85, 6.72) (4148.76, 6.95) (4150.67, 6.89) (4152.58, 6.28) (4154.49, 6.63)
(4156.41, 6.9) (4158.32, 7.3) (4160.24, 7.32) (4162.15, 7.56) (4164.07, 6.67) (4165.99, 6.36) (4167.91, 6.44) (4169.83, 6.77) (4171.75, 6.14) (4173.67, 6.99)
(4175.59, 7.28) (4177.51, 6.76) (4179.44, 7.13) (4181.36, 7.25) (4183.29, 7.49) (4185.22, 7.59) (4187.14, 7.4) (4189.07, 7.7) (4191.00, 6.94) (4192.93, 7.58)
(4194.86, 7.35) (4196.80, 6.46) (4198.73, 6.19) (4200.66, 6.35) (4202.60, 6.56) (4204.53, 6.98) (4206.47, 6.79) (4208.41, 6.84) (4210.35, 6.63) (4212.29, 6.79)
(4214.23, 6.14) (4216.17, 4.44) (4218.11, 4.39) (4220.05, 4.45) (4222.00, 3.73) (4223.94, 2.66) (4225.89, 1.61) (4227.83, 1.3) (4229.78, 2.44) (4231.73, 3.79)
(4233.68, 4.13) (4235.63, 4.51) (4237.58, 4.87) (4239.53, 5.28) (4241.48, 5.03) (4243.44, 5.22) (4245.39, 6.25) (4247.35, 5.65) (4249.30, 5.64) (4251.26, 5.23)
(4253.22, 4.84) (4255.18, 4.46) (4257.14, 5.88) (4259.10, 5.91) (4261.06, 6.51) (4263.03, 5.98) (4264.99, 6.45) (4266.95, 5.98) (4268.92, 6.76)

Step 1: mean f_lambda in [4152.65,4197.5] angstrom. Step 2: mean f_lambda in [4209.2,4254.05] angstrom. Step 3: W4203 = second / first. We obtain 0.7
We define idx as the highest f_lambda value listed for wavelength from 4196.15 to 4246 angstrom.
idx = 6.98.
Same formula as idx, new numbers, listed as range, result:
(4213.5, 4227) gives 6.14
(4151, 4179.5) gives 7.56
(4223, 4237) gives 4.51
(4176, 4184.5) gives 7.49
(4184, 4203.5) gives 7.7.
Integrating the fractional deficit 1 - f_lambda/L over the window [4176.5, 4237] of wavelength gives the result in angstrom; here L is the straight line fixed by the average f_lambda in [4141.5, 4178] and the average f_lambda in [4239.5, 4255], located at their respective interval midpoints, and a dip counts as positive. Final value 3.6 angstrom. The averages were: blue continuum 6.69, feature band 5.68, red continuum 5.35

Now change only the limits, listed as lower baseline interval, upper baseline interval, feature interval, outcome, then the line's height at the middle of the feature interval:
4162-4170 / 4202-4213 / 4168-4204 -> -1.4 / 6.72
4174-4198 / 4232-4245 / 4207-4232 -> 6.5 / 5.71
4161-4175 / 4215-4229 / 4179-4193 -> -4.6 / 5.57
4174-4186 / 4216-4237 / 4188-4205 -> -3.0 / 5.87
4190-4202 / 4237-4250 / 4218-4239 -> 8.6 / 5.87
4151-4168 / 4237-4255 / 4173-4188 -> -1.8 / 6.48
